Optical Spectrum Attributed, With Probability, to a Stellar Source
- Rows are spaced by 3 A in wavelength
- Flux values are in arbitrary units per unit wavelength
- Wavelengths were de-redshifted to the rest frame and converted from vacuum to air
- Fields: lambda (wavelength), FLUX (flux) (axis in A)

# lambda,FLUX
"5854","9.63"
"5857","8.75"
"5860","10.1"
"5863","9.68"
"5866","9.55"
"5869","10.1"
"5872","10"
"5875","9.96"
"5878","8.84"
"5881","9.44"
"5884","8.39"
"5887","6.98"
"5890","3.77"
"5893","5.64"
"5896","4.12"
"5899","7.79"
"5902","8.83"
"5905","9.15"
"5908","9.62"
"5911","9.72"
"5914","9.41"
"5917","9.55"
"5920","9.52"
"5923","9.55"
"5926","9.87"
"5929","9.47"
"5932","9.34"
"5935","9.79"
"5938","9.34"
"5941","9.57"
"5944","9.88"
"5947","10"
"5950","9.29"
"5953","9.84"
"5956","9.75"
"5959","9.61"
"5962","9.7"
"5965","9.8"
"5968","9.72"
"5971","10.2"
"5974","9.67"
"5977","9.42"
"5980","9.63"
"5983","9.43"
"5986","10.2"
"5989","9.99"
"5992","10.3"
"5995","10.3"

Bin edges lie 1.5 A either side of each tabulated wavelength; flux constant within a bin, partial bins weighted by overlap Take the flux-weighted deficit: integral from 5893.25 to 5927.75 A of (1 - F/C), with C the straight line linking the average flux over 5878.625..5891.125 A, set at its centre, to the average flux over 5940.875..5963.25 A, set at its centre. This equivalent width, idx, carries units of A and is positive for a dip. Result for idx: -1.8 A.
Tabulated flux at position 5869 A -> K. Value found 10.1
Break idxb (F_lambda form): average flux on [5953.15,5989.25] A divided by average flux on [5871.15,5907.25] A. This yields 1.26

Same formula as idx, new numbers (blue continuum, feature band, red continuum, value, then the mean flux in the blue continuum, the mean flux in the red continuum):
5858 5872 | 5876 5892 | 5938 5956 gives 3.8 A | 9.83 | 9.69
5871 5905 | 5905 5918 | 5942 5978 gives -1.9 A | 7.65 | 9.74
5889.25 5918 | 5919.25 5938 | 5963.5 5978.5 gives -2.3 A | 7.83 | 9.76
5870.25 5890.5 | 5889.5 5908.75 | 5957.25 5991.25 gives 3.7 A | 8.44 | 9.77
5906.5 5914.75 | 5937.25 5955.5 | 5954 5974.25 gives 0.1 A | 9.6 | 9.79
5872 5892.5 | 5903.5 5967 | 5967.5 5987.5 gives -4.8 A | 7.94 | 9.75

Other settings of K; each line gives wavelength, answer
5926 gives 9.87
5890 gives 3.77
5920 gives 9.52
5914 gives 9.41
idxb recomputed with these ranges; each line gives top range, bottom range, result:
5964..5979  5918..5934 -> 1.02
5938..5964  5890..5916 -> 1.24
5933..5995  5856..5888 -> 1.05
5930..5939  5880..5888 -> 1.15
